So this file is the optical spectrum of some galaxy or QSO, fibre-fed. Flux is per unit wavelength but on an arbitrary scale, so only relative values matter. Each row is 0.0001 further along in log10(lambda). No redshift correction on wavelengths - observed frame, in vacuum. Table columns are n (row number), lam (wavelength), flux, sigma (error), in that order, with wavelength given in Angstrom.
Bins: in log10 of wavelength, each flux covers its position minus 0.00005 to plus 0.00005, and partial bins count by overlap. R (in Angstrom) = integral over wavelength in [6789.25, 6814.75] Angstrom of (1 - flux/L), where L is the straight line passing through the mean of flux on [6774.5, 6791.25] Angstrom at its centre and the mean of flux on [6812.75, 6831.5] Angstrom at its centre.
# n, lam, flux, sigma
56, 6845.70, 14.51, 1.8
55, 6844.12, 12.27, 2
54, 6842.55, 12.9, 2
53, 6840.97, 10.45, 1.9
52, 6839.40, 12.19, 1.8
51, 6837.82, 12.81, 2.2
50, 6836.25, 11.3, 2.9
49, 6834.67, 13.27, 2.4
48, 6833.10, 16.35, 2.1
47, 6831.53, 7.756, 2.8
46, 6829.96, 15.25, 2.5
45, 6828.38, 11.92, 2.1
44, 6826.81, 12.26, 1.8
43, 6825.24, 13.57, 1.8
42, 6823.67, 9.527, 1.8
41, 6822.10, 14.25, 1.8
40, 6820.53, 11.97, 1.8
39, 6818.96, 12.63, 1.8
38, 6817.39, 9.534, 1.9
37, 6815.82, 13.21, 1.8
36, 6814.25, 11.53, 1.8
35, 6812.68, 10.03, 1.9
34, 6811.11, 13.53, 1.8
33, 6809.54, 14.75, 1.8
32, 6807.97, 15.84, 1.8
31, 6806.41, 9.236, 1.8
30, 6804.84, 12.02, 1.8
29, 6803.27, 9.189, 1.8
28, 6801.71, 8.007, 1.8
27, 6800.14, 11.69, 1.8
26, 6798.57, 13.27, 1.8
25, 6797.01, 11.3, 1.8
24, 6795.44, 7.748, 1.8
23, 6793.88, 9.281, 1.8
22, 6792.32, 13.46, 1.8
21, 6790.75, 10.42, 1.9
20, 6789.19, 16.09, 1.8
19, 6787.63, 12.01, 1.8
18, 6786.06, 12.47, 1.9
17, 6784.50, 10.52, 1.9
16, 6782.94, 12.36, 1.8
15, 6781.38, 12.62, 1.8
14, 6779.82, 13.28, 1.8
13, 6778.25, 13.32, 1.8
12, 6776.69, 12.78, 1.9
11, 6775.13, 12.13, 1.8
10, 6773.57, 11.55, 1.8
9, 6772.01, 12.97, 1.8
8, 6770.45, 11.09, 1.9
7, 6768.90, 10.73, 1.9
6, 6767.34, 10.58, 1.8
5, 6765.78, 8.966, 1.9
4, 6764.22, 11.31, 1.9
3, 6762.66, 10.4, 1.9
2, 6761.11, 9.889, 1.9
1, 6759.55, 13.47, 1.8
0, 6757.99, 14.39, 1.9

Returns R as 1.8 Angstrom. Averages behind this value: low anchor 12.6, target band 11.5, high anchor 12.1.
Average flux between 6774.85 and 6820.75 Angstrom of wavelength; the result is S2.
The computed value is 11.9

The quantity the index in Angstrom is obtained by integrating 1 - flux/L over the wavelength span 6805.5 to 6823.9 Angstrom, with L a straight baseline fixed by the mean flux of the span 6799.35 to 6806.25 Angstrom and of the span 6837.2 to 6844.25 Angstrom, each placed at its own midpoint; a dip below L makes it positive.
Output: -2.6 Angstrom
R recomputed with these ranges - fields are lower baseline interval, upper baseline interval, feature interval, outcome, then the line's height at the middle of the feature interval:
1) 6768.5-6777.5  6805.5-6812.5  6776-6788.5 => -0.24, 12.2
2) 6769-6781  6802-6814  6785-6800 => 0.44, 12.1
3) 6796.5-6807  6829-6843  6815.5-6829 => -0.37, 11.7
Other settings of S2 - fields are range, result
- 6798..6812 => 11.9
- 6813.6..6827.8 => 12.1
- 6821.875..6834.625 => 12.6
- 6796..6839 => 12.1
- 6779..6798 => 11.8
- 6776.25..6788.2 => 12.4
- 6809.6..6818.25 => 11.8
